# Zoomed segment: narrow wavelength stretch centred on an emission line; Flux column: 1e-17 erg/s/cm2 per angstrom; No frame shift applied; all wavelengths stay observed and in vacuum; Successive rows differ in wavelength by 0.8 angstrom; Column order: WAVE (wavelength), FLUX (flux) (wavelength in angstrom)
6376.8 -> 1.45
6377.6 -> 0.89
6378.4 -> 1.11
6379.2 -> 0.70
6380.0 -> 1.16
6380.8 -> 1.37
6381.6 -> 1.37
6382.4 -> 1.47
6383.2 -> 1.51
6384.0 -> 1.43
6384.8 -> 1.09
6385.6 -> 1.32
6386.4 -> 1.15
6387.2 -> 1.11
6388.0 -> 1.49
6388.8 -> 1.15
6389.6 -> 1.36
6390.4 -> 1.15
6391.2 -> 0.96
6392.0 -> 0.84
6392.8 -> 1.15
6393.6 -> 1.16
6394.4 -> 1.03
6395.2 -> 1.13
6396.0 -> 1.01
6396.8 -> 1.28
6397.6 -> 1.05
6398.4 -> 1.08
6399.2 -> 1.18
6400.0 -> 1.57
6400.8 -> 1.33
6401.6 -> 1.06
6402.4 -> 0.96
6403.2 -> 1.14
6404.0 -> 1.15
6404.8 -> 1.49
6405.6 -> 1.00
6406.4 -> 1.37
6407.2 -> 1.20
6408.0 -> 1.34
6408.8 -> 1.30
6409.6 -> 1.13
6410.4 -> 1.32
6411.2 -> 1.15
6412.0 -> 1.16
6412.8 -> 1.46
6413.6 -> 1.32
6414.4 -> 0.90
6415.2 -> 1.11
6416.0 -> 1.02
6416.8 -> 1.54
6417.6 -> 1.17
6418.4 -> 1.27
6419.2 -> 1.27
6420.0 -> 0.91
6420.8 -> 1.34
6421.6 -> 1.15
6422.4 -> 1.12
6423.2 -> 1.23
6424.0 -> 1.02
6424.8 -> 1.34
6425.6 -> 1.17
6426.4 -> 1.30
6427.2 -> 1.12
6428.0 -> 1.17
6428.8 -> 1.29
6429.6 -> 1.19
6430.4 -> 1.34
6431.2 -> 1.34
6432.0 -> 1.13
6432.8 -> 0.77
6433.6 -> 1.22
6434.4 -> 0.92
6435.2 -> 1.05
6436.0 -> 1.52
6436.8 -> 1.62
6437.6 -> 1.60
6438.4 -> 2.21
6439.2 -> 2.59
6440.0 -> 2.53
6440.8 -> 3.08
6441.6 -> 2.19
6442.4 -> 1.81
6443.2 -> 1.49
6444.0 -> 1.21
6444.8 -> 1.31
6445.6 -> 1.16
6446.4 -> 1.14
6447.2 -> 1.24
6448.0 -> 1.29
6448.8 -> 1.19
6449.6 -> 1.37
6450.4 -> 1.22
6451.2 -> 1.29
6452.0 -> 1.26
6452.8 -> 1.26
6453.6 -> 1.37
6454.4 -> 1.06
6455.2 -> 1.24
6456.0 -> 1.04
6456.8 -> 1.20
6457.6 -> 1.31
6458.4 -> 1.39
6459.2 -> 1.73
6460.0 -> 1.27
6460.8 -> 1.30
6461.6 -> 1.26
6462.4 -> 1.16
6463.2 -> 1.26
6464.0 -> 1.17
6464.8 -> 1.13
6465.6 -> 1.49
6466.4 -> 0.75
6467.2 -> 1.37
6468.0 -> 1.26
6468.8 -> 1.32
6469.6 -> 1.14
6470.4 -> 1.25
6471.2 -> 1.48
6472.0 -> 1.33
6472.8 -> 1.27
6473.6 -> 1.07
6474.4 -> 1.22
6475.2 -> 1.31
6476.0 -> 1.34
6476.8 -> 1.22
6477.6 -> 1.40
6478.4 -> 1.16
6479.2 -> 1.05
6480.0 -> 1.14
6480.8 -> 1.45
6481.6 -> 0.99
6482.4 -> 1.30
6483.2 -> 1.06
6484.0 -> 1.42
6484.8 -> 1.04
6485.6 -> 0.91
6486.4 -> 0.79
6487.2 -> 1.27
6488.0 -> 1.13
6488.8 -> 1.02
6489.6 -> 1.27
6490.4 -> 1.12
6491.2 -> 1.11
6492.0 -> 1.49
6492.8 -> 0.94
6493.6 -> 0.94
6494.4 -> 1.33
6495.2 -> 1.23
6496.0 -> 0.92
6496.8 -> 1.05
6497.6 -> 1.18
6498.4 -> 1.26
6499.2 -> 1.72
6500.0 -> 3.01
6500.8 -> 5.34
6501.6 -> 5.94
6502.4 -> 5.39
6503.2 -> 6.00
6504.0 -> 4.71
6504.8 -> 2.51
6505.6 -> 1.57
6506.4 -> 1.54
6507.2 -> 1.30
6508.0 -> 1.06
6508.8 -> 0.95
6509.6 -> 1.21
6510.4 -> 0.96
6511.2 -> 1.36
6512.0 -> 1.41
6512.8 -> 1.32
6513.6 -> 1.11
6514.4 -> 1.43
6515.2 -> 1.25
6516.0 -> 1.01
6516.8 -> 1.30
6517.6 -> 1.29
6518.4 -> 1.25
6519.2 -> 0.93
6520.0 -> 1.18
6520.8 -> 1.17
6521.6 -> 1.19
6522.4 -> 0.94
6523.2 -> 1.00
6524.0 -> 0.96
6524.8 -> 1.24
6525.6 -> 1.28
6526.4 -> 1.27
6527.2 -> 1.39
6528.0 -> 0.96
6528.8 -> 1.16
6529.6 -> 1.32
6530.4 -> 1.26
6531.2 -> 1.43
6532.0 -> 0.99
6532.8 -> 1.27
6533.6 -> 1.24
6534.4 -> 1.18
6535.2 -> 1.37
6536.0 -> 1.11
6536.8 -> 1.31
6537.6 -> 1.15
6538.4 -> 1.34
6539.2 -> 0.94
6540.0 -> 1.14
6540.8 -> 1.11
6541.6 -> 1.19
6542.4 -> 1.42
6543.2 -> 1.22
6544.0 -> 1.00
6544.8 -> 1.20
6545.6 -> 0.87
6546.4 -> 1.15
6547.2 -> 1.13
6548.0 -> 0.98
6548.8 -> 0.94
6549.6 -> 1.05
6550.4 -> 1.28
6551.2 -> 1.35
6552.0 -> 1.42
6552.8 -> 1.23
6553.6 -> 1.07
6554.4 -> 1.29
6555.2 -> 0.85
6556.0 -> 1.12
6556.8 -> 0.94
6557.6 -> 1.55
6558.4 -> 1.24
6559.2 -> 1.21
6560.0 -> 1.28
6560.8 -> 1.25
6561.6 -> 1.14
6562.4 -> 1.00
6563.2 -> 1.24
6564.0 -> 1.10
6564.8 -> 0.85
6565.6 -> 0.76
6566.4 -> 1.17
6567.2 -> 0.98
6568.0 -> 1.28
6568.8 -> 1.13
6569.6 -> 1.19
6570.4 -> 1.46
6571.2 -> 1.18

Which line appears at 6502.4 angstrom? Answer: [O III]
